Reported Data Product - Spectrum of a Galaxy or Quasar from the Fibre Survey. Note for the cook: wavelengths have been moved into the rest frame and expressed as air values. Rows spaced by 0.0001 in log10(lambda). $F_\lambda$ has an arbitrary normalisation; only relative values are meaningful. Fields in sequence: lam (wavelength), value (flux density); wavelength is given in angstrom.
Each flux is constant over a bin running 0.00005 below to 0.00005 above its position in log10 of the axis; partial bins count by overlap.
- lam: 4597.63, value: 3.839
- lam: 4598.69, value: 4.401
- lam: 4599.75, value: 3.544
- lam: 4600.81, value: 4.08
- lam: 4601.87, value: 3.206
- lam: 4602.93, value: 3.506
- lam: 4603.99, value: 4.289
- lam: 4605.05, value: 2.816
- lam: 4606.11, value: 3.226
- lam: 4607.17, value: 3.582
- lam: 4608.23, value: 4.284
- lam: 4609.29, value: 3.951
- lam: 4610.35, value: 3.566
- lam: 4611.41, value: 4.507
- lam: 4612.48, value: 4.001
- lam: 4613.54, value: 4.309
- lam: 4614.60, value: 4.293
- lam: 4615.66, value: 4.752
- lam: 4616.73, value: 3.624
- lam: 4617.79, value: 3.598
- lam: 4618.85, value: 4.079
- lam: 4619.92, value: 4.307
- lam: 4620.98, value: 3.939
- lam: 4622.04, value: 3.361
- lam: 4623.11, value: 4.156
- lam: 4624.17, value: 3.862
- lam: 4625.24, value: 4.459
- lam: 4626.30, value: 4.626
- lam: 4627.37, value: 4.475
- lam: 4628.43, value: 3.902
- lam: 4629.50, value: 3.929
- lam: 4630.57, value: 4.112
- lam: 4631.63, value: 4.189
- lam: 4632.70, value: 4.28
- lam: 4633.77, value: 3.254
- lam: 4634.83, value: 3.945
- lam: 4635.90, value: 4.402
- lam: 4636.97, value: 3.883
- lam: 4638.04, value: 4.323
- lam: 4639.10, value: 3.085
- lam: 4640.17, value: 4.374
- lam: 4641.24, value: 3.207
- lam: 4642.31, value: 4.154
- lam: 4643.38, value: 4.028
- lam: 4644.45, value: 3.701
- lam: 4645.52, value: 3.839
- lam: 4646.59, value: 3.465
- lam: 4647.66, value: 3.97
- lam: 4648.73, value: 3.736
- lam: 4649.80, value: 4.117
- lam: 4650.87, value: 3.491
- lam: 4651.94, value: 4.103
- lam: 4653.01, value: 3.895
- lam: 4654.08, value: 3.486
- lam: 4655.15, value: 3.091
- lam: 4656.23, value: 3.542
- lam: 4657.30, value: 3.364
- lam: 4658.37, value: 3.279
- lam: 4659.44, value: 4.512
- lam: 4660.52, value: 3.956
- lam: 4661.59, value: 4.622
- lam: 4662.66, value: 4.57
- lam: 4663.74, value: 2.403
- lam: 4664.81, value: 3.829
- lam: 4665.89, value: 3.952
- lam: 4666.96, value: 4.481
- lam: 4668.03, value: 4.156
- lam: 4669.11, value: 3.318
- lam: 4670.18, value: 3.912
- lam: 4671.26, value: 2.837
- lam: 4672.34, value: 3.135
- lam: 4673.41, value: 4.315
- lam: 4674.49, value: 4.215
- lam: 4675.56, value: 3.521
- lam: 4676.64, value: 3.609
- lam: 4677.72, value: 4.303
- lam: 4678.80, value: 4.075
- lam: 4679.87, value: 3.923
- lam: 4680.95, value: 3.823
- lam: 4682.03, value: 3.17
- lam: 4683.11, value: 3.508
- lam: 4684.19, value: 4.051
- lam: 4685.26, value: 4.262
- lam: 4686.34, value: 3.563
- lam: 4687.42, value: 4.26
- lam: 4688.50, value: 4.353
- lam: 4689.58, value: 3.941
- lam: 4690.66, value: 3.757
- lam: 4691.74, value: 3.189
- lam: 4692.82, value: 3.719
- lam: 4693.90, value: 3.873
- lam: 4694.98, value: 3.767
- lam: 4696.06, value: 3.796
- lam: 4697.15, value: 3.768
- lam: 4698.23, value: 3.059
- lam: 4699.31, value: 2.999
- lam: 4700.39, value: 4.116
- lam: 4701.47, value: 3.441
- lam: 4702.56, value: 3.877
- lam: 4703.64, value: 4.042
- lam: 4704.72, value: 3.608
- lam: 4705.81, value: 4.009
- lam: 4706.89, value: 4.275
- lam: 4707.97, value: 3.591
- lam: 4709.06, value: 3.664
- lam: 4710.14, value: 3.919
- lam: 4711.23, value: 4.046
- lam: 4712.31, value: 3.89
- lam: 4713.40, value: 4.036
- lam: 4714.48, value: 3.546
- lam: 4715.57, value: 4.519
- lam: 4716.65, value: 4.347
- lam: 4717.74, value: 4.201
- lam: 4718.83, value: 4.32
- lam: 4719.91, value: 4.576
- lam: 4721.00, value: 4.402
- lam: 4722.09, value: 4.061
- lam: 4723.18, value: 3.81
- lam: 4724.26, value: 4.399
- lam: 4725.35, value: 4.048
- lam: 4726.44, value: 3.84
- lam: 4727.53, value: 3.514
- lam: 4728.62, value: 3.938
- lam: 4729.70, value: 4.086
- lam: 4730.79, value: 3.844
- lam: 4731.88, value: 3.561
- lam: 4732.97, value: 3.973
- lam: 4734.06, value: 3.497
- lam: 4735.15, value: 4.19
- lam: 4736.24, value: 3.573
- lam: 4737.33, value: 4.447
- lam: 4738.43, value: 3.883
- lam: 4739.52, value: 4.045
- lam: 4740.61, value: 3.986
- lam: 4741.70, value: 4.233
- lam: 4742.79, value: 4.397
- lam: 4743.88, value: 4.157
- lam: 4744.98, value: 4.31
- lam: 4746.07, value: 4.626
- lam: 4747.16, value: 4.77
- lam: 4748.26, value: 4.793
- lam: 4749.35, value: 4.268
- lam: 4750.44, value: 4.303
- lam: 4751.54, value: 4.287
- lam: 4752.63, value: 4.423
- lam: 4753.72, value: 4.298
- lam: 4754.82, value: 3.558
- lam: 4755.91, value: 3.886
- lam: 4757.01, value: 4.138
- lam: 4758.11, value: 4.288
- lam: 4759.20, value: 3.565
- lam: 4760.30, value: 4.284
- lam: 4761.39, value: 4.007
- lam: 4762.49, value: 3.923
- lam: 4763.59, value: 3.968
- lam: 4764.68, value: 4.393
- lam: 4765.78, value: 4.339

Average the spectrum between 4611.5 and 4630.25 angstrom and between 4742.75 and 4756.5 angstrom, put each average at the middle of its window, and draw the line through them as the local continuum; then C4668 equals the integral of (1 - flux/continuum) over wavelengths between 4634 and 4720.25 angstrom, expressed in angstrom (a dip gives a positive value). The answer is 7.4 angstrom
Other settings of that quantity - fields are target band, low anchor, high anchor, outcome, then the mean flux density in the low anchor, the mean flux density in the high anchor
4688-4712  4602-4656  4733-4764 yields 1.67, 3.9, 4.14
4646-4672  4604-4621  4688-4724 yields 1.13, 3.94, 3.9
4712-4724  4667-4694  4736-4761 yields -0.42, 3.8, 4.2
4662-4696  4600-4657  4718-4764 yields 1.57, 3.89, 4.11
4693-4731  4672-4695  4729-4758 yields 0.61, 3.84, 4.14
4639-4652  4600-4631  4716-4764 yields 0.62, 3.95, 4.12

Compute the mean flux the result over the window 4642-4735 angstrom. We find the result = 3.85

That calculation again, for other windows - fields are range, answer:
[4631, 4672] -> 3.81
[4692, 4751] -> 4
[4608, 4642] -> 4.03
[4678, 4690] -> 3.91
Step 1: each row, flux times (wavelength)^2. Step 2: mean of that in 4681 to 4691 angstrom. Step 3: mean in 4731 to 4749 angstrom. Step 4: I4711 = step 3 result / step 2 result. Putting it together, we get 1.1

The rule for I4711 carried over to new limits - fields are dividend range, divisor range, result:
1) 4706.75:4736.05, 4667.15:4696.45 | 1.07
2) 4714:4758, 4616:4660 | 1.11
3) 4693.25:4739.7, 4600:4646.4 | 1.04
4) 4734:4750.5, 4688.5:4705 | 1.17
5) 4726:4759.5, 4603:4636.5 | 1.08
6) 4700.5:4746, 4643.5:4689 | 1.08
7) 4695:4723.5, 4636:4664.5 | 1.06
